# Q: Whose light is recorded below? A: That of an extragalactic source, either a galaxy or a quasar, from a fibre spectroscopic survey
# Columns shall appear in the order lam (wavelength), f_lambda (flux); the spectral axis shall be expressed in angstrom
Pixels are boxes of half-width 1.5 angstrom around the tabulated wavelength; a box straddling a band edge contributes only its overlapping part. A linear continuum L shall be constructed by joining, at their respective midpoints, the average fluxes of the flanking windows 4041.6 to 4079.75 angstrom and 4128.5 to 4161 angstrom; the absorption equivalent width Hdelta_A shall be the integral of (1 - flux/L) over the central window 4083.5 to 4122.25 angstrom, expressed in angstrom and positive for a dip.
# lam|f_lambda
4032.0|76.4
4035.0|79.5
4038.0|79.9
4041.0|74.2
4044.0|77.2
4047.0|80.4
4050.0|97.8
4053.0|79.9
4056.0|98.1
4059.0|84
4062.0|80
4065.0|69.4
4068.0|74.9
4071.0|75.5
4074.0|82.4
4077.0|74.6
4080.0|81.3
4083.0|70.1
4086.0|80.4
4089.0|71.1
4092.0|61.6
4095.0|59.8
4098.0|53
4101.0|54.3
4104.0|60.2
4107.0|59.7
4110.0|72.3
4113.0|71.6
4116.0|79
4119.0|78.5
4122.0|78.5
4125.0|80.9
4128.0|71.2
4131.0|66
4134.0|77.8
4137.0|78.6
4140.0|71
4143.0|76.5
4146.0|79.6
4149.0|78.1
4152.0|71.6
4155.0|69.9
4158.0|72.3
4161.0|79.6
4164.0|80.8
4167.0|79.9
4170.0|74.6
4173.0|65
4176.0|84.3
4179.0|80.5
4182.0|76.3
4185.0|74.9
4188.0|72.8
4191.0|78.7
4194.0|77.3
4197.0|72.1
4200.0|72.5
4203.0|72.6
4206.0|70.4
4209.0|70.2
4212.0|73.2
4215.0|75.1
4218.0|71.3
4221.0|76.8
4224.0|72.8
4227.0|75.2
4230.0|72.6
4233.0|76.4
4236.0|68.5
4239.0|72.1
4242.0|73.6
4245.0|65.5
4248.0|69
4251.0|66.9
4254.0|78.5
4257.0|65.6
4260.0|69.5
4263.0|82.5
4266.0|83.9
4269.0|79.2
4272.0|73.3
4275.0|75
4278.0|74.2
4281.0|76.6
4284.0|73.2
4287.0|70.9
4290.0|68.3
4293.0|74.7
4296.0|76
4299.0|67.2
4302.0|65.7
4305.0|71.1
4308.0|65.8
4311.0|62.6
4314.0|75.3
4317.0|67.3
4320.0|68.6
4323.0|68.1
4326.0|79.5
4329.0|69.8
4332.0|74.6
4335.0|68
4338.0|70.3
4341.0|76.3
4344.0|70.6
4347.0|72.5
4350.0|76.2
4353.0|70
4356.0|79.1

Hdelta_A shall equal 5.1 angstrom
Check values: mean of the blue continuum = 81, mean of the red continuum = 74.3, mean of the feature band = 67.4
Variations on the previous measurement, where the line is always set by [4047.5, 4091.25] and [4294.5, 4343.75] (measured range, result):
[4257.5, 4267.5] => -0.7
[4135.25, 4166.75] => 0.3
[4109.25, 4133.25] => 0.9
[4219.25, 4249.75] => 0.6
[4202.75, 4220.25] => 0.5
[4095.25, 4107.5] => 3.4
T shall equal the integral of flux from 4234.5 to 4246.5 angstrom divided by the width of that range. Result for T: 69.9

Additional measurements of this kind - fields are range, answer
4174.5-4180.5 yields 82.4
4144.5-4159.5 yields 74.3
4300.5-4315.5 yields 68.1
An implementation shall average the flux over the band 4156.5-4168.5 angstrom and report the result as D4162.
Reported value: 78.1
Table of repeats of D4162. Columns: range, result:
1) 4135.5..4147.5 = 76.4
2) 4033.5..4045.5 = 77.7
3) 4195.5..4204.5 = 72.4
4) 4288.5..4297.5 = 73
